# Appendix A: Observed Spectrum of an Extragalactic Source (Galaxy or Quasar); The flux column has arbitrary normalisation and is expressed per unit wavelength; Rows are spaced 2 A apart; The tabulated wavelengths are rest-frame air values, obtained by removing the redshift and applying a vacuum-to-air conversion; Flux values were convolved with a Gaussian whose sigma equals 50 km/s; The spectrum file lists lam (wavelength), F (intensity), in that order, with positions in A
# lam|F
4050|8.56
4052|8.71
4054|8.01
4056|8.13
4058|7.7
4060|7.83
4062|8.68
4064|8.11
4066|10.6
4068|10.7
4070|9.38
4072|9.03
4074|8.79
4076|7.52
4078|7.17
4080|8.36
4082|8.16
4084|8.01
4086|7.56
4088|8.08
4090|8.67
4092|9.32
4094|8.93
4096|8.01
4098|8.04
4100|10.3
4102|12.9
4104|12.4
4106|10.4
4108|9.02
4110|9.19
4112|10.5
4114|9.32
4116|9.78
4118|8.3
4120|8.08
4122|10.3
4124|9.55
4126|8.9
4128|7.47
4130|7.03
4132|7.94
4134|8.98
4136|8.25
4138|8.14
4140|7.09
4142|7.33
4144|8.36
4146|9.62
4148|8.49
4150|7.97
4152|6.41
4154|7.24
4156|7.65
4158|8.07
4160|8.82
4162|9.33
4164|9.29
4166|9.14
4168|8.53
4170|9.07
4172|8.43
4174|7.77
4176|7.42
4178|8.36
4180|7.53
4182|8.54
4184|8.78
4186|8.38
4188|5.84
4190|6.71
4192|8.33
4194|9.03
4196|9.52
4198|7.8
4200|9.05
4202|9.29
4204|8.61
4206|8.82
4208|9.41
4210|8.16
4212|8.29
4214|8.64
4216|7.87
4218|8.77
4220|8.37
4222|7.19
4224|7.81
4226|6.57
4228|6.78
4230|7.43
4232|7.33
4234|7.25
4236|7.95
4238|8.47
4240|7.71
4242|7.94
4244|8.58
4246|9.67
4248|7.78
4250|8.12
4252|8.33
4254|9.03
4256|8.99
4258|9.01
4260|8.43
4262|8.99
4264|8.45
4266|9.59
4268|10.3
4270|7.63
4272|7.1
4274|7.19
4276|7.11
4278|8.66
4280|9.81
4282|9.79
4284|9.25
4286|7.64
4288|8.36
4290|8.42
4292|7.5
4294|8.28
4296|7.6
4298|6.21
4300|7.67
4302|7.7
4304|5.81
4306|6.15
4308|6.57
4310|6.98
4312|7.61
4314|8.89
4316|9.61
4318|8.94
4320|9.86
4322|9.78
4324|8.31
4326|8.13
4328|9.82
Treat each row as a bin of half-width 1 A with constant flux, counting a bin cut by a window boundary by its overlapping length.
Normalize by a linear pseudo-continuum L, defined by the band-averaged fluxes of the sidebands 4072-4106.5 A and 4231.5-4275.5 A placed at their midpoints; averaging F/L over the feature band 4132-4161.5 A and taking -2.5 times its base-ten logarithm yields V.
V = 0.09 mag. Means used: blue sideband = 8.96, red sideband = 8.35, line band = 8.05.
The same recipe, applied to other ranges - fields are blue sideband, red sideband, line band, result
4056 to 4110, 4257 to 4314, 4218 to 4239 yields 0.10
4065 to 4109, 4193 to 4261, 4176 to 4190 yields 0.10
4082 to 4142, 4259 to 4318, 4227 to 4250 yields 0.05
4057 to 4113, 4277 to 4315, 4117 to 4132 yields 0.04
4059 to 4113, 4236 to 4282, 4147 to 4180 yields 0.08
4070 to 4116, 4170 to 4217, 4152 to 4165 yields 0.04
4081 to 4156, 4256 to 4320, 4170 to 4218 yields 0.02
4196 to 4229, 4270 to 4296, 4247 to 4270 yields -0.07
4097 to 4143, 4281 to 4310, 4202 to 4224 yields -0.01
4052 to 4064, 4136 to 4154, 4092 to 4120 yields -0.21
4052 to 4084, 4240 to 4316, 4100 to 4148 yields -0.08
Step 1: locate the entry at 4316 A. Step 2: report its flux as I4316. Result 9.61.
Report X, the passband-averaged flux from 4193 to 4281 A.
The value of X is 8.34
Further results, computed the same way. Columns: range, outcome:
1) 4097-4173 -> 8.83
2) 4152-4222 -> 8.33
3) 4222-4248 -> 7.77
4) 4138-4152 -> 8.02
